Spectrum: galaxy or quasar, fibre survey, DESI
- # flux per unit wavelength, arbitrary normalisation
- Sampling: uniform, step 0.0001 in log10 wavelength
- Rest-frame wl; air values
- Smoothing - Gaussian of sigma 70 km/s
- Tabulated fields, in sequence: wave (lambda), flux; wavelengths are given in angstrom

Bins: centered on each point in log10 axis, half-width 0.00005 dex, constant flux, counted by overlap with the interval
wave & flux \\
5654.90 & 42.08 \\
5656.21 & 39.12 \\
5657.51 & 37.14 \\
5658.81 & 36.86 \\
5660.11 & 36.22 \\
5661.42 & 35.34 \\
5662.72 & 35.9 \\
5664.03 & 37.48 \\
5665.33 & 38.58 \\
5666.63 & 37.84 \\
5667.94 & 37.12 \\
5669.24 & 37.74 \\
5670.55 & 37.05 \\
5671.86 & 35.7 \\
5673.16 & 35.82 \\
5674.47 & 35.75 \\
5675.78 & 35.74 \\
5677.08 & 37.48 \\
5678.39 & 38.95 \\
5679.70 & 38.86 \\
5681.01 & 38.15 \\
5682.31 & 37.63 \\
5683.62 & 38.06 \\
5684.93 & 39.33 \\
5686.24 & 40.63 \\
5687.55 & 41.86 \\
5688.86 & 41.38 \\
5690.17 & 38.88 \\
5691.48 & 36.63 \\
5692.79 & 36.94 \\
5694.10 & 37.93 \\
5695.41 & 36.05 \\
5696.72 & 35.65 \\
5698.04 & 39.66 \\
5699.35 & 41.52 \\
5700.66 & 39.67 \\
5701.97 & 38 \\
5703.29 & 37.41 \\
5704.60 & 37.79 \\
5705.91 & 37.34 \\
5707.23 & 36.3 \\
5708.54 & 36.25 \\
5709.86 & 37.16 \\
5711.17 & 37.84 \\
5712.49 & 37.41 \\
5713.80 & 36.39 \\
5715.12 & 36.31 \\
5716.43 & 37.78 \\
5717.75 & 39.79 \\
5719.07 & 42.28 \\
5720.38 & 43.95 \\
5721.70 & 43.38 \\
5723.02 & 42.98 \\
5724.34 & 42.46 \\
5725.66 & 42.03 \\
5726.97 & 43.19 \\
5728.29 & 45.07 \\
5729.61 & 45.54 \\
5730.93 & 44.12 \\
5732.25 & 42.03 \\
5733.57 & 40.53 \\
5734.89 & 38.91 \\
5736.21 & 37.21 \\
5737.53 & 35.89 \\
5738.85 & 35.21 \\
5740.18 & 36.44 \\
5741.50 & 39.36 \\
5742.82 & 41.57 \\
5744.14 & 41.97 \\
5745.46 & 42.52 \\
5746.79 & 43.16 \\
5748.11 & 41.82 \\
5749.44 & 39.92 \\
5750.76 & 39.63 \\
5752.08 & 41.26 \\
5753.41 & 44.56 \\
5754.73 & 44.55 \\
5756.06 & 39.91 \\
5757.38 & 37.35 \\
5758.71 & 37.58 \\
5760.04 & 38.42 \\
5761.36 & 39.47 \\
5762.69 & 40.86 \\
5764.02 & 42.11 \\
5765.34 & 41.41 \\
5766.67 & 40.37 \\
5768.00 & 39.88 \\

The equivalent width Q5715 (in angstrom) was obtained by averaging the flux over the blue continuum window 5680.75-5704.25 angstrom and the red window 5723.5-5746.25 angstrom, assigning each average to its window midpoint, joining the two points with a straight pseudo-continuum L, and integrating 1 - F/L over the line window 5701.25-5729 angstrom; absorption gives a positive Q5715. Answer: 0.2 angstrom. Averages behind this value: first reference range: 38.6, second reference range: 40.9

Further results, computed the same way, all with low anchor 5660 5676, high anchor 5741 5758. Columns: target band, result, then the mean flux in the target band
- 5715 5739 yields -0.7 angstrom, 41.2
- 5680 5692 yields -0.5 angstrom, 39.2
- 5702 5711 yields 0.4 angstrom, 37.1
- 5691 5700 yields 0.1 angstrom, 37.8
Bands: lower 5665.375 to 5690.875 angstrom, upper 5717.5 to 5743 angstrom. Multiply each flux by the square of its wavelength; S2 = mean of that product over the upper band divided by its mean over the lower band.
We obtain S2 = 1.10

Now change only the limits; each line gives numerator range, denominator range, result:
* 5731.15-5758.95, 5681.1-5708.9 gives 1.07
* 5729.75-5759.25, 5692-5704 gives 1.08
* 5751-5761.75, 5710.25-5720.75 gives 1.06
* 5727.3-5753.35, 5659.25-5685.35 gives 1.12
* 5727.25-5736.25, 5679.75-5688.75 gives 1.09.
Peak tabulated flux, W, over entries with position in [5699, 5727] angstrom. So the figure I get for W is 43.95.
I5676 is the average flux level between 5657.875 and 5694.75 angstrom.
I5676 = 37.7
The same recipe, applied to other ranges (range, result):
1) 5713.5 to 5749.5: 40.8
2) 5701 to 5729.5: 39.7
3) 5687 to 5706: 38.5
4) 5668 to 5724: 38.4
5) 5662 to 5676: 36.8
